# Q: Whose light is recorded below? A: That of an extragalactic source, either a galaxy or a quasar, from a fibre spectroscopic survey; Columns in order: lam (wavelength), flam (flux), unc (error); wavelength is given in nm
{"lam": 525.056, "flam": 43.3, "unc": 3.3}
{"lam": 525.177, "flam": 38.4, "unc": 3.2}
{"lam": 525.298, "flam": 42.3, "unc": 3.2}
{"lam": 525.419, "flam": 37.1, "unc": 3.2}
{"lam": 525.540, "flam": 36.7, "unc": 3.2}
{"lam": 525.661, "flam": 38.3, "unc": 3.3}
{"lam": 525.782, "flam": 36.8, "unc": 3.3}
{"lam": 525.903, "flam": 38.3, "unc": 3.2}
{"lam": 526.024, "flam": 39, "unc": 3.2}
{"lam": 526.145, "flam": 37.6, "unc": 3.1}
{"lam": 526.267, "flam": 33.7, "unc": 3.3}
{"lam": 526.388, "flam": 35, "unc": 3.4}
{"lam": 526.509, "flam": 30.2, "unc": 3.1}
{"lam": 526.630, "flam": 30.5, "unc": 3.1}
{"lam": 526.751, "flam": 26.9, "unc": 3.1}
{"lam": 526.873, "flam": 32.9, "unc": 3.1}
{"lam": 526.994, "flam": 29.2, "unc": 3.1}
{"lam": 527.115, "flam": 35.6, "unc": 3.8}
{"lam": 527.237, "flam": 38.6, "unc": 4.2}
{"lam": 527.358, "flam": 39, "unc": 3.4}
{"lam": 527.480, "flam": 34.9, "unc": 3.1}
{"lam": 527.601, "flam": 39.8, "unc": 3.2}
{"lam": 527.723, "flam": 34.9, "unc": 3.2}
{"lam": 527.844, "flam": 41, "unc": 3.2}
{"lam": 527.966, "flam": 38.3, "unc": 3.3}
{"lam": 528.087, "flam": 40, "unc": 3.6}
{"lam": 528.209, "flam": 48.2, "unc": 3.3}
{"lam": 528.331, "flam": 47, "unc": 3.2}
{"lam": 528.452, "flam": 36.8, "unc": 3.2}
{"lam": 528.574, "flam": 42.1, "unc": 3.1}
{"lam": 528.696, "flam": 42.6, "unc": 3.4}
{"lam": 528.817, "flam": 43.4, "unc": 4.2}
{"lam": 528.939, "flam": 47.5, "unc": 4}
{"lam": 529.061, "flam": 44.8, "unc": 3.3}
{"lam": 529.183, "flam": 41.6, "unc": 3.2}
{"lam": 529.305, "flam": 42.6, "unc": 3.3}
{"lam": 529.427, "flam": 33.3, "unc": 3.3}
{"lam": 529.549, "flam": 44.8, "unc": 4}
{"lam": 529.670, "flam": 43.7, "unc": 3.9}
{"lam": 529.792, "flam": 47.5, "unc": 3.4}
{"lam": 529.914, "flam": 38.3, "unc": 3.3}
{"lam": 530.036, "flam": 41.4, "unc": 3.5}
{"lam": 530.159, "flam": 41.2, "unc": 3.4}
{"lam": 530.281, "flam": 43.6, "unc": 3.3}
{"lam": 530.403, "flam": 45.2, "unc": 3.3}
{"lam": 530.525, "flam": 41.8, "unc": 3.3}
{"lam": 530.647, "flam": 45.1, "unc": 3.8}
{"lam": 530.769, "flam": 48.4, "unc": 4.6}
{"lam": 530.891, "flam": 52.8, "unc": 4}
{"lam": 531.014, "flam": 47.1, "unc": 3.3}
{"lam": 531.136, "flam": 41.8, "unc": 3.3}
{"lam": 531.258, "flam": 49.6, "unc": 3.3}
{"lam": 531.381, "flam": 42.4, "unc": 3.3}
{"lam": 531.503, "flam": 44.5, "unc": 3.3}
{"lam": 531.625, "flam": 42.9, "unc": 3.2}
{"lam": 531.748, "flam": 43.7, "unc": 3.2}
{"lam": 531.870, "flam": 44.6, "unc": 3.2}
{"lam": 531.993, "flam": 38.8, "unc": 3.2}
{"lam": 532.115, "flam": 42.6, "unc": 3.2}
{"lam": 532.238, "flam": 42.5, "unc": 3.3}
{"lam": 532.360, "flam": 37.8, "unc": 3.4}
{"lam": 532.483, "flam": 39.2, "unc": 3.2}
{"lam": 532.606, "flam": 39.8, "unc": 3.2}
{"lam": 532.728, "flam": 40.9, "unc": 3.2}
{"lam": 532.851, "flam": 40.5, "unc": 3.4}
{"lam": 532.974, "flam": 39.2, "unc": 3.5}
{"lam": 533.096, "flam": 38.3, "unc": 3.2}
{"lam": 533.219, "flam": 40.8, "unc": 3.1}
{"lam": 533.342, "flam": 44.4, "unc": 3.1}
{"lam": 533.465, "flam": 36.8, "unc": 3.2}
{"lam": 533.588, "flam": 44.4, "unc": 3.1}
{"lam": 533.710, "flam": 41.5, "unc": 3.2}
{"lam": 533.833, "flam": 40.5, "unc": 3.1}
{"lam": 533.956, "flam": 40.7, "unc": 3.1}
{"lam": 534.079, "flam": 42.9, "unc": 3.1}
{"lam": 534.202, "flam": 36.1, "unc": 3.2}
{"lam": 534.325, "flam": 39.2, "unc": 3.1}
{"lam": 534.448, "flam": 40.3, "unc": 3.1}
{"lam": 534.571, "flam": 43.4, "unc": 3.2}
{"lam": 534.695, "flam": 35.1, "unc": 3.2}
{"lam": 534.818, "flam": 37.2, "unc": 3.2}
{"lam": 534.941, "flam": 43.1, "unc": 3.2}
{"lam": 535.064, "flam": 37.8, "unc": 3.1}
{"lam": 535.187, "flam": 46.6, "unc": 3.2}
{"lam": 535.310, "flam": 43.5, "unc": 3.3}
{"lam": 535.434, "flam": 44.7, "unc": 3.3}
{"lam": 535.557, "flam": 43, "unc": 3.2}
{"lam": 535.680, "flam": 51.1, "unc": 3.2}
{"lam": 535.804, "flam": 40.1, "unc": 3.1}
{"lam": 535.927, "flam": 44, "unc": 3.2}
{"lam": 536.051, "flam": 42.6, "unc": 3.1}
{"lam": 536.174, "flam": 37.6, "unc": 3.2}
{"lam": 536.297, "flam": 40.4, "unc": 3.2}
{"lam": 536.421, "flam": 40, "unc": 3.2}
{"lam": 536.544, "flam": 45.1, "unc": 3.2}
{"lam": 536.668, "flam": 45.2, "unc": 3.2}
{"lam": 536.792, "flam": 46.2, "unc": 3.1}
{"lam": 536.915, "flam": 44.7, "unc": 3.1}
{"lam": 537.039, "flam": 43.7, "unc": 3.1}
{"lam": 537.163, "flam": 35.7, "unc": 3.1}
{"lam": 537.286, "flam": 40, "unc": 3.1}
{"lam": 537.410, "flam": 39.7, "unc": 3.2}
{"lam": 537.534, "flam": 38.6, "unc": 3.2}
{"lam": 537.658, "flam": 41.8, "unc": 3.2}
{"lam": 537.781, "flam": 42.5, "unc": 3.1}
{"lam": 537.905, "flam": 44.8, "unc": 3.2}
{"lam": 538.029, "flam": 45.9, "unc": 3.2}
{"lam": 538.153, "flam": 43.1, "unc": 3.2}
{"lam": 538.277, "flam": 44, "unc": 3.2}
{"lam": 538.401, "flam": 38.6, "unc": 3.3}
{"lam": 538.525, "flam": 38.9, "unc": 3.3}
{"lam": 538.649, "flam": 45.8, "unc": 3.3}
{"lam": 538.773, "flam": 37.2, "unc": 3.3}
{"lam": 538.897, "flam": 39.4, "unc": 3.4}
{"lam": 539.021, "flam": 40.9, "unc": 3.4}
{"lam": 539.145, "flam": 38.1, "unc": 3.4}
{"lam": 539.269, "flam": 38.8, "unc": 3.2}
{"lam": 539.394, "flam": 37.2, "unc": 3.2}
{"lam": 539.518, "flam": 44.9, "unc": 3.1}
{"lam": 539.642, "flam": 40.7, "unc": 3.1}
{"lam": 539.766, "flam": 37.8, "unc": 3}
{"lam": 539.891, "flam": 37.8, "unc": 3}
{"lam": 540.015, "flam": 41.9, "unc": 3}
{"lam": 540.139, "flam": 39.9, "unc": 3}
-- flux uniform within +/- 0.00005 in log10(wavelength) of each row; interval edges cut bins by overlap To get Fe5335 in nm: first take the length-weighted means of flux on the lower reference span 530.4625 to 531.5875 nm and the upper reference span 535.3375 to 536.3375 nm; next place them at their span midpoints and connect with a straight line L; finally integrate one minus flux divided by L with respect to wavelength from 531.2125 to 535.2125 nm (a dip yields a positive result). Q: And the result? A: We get 0.32 nm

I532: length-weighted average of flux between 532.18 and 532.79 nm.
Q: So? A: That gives 40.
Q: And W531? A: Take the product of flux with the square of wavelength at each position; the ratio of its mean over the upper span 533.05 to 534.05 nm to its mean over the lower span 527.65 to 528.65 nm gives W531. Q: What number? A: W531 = 1.02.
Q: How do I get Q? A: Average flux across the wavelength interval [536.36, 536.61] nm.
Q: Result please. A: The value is 42.6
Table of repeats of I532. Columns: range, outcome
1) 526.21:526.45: 34.4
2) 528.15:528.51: 44.1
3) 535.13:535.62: 44.5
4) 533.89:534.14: 41.8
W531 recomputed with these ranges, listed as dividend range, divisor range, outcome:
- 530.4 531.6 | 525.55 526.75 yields 1.33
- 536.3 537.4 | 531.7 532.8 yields 1.05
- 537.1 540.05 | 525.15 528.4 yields 1.15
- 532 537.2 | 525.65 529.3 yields 1.11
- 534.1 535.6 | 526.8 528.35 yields 1.10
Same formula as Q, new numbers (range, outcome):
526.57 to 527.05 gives 29.9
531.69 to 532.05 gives 42.4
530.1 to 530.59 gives 43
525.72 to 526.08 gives 38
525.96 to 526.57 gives 35.1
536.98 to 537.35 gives 39.8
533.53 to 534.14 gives 42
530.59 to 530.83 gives 46.8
